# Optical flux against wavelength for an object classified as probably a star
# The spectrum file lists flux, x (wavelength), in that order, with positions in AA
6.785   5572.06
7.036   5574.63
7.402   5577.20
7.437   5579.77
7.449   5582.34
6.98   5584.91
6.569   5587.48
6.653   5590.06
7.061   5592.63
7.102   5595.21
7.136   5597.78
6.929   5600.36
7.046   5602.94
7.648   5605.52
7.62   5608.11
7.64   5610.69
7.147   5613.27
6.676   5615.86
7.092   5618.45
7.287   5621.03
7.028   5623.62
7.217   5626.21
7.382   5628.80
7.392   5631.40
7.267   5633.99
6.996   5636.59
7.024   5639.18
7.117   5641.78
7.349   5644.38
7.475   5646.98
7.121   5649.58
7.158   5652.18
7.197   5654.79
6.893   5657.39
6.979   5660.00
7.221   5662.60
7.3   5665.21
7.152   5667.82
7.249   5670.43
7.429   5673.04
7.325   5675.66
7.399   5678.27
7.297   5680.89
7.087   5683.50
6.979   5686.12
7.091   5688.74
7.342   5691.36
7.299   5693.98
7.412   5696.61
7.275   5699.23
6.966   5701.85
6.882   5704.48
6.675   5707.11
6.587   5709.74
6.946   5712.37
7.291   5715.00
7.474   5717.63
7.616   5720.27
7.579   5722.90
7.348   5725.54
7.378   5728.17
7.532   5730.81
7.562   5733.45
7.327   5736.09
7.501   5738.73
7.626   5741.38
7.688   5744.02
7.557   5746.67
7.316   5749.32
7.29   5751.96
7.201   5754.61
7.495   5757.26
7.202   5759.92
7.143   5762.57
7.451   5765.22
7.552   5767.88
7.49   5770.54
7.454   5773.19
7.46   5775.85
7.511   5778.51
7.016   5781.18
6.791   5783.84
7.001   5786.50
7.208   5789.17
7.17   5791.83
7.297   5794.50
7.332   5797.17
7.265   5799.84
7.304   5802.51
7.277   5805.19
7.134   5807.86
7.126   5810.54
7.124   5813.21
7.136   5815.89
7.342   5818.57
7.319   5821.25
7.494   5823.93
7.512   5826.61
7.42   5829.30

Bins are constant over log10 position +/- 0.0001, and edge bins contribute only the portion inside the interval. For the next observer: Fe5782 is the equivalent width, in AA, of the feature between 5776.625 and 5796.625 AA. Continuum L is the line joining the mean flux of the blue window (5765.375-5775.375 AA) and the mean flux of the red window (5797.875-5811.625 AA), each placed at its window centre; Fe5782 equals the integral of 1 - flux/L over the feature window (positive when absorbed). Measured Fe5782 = 0.6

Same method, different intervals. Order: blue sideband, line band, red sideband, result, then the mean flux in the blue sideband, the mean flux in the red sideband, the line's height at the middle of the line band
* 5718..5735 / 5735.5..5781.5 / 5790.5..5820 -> -0.2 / 7.5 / 7.23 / 7.39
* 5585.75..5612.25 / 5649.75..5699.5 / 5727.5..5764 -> 0.5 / 7.14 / 7.42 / 7.28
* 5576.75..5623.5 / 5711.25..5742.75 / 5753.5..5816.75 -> -0.9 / 7.15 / 7.26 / 7.22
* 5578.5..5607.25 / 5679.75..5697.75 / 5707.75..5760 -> 0.2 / 7.1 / 7.37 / 7.28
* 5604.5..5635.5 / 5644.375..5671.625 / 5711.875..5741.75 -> 0.6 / 7.28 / 7.44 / 7.33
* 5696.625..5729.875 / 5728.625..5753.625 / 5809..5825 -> -1.0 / 7.18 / 7.25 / 7.2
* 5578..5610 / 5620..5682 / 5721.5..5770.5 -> 0.3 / 7.15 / 7.43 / 7.26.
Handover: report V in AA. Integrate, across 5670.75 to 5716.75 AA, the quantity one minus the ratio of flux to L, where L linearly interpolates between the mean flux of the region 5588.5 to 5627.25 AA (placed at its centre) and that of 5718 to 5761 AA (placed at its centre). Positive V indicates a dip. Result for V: 1.3 AA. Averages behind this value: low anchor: 7.15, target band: 7.14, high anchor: 7.45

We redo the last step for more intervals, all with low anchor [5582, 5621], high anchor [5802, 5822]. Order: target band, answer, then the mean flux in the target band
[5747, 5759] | -0.3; 7.34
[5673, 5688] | -0.2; 7.23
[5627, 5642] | -0.2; 7.2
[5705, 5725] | 0.0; 7.16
